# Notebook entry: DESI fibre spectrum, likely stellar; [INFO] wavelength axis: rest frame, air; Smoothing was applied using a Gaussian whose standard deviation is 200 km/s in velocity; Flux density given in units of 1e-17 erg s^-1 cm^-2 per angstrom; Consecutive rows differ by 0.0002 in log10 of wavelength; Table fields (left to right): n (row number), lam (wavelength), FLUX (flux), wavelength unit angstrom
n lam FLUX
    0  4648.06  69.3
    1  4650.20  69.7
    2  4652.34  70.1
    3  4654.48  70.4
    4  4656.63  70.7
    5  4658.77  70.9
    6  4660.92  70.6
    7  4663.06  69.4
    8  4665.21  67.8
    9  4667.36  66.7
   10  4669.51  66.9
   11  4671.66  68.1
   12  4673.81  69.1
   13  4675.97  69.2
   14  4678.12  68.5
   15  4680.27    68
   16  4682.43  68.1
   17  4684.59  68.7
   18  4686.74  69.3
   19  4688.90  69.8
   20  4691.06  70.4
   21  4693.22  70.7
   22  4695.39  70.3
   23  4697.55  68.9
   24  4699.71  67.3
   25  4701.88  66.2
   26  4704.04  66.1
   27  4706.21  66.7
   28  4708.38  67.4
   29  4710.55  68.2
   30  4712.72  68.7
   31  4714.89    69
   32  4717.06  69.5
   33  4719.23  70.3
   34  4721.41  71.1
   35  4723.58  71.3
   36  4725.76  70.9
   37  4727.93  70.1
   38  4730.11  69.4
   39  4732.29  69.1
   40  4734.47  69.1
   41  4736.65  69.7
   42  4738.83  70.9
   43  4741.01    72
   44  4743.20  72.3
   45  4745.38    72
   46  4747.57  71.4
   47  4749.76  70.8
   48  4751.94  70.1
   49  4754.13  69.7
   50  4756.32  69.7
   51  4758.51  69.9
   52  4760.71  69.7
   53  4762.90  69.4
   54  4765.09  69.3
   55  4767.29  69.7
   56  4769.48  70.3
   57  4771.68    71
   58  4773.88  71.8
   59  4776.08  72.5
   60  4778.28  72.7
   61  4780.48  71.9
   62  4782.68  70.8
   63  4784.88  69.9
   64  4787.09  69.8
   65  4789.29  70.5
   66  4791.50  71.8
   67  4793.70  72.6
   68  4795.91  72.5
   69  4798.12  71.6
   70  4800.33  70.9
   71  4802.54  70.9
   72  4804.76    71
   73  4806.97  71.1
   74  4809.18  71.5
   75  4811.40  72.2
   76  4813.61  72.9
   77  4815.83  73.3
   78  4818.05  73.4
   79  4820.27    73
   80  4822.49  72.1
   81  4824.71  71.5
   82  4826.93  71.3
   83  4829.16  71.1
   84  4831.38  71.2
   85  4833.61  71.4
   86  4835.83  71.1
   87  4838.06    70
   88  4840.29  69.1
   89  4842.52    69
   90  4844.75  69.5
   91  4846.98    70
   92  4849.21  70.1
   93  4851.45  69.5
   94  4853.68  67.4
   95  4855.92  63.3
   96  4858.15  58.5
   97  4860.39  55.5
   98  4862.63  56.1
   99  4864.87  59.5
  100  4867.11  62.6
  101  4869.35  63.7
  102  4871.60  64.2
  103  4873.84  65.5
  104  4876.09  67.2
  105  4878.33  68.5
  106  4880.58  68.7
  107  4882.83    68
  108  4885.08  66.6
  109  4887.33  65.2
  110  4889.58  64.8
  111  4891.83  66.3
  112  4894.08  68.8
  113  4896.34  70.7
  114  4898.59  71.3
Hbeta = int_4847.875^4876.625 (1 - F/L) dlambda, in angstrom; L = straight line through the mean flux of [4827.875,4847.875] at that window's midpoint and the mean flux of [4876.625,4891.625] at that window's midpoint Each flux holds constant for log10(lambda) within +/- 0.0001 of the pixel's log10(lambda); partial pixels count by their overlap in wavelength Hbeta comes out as 2.2 angstrom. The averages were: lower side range 70.3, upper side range 67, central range 63.3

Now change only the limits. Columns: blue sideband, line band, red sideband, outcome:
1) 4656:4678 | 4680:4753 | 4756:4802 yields 0.2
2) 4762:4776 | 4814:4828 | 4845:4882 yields -1.1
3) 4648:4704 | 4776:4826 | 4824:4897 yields -3.1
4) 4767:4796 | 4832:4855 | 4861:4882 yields -1.2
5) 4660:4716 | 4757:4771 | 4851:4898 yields -0.6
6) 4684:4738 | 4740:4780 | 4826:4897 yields -1.4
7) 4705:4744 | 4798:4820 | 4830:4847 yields -0.6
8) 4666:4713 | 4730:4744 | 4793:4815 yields -0.1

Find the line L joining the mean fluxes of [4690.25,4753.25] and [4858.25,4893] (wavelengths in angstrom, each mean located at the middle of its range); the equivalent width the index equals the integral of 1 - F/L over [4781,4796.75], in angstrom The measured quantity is -0.9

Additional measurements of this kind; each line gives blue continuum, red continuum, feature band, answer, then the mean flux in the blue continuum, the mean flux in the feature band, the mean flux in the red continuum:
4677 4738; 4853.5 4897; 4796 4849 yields -4.3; 69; 71.3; 64.4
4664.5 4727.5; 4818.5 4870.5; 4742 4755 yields -0.5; 68.8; 71.1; 67.3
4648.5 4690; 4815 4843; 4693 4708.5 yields 0.4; 69.1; 67.8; 71.4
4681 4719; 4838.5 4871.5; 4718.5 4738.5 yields -0.7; 68.6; 70.1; 64.6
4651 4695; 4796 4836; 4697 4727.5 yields 0.5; 69.2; 68.7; 71.8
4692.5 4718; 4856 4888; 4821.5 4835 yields -1.4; 68.2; 71.4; 63.5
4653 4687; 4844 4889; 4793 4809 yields -1.3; 68.9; 71.5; 64.9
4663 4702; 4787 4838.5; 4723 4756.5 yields -0.3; 68.6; 70.5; 71.7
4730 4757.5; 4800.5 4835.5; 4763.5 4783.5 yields 0.0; 70.5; 71.1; 71.8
